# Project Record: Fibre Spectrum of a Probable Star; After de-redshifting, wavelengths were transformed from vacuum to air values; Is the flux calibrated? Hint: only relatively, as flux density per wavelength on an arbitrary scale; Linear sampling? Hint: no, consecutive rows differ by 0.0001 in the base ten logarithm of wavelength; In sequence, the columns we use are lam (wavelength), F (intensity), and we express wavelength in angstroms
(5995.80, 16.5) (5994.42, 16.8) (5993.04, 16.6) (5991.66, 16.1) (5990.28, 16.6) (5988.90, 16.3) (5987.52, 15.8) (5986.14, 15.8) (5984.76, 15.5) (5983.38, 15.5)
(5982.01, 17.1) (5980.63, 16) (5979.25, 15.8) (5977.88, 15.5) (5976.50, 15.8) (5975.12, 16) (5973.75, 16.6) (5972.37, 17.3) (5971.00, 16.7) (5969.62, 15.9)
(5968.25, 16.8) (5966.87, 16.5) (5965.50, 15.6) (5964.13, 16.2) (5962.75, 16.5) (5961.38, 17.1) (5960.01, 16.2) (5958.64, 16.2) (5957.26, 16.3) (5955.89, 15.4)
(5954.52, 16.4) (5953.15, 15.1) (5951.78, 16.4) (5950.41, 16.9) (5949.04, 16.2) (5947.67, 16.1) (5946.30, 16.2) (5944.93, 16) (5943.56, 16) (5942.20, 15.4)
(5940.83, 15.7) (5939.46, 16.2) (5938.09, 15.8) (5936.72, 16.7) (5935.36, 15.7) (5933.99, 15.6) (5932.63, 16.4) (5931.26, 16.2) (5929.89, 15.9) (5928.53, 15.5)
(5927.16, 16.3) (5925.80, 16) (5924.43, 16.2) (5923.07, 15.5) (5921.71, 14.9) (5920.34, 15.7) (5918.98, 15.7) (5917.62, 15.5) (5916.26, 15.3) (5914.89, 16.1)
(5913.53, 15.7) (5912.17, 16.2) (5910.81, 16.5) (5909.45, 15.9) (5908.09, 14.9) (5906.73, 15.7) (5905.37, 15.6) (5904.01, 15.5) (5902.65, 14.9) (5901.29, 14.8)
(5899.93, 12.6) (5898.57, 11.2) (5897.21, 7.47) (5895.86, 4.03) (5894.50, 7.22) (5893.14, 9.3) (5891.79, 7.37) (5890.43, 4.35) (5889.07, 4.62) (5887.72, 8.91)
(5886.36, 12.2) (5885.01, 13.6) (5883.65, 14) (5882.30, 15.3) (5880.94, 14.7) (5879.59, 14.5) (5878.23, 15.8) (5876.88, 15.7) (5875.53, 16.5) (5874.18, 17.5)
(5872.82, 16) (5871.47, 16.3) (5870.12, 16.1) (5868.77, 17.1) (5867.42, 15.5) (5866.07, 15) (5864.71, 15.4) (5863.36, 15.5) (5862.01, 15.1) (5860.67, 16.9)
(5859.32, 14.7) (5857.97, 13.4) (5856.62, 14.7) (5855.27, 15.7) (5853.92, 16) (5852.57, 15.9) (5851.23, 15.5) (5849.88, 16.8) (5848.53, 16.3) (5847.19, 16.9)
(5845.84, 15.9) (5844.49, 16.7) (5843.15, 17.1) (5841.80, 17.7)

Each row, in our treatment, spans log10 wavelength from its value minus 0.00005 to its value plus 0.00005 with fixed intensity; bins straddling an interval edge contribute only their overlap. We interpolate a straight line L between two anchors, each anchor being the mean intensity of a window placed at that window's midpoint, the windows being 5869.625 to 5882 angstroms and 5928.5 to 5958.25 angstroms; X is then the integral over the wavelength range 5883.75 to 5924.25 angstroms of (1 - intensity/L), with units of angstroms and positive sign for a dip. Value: 8.15 angstroms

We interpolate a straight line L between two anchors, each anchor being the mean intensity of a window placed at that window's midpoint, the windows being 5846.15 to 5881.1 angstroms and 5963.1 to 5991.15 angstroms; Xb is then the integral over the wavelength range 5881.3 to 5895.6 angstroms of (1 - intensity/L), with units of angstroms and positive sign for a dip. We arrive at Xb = 5.6 angstroms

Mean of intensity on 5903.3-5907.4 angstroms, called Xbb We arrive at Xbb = 15.6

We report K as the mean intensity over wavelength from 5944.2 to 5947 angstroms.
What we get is 16.1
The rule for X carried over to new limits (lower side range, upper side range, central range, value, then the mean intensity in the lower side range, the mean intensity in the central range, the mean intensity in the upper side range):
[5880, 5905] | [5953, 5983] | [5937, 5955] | -1.72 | 10.8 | 16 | 16.2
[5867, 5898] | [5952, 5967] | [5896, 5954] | -3.61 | 12.3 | 15.3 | 16.1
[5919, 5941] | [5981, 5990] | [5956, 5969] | -0.30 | 15.9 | 16.3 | 16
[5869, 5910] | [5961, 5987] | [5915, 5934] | -2.11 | 12.8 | 15.8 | 16.2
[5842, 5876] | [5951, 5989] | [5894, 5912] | 3.47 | 16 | 12.9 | 16.2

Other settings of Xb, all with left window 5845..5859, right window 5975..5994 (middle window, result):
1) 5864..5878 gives -0.3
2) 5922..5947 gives -0.1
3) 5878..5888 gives 1.3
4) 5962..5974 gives -0.3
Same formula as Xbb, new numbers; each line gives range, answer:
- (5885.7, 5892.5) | 7.49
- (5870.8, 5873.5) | 16.1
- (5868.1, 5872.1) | 16.5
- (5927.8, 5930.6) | 15.7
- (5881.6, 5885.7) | 14.3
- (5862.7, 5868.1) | 15.3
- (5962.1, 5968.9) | 16.3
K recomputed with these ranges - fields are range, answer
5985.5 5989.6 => 16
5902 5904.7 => 15.2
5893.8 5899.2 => 7.45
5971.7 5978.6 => 16.2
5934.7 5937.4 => 16.2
